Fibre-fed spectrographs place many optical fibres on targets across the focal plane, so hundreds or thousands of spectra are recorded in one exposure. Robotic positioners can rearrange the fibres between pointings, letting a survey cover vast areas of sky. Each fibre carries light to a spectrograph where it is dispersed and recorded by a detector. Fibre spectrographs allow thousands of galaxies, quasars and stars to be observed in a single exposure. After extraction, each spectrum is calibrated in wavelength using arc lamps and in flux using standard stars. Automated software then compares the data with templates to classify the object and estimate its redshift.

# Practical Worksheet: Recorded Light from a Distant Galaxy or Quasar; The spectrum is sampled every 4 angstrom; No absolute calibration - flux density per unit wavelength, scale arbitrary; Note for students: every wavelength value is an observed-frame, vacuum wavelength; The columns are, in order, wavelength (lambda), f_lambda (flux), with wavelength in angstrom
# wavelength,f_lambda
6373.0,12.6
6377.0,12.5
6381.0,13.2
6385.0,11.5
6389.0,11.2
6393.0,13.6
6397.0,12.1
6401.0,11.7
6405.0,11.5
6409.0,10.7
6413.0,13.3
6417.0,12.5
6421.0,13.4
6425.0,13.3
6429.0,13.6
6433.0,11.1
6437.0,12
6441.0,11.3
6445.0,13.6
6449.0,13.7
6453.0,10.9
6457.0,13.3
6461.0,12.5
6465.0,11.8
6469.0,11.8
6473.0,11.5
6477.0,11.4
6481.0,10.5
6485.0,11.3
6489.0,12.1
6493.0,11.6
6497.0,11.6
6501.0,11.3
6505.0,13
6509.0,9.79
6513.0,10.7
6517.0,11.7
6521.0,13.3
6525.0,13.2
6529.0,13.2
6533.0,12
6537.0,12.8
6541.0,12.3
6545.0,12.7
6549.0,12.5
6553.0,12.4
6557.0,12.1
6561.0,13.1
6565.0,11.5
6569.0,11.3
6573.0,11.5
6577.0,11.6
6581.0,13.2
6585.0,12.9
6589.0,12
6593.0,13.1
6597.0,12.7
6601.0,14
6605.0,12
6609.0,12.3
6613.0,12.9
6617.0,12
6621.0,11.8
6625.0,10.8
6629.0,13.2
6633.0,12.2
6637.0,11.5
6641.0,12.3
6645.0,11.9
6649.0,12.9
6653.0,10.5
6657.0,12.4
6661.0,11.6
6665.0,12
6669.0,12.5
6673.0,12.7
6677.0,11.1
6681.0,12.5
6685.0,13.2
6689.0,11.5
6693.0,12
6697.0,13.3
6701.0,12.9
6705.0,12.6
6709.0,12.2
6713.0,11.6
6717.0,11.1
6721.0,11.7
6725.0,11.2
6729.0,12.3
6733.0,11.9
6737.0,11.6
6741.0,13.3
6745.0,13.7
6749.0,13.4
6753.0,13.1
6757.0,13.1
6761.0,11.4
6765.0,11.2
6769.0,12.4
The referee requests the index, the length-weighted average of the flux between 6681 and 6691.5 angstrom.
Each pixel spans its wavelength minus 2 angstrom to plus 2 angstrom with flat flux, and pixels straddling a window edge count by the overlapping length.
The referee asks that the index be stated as 12.4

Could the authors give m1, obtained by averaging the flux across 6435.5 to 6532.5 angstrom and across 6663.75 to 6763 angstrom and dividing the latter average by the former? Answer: 1.0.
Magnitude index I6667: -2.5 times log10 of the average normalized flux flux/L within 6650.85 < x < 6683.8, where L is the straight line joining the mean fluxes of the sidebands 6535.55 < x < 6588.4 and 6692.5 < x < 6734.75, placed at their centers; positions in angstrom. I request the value 0.02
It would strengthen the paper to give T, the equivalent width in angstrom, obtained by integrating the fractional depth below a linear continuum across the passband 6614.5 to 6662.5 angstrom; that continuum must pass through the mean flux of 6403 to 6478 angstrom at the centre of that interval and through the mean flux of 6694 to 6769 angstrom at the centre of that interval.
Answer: 1.42 angstrom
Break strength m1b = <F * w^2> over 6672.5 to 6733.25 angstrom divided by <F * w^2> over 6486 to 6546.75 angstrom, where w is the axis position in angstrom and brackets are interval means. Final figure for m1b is 1.06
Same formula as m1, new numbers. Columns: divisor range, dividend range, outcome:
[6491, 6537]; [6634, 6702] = 1.01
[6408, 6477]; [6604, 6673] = 0.98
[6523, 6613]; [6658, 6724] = 0.97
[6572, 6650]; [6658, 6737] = 0.98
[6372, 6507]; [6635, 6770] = 1.00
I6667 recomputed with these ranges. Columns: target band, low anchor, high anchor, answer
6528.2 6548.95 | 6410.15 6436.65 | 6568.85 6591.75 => -0.02 mag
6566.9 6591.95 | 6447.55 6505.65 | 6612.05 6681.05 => -0.02 mag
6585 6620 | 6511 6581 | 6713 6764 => -0.03 mag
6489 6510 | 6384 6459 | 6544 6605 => 0.07 mag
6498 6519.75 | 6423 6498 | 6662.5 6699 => 0.07 mag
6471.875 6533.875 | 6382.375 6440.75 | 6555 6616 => 0.05 mag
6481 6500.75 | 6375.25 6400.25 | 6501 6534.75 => 0.06 mag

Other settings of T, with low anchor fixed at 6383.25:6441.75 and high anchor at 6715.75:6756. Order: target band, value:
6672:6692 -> 0.3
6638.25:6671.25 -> 0.9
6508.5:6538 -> 0.2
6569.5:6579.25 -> 0.6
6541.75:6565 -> -0.3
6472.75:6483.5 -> 1.0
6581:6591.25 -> -0.3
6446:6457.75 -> -0.4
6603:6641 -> 0.7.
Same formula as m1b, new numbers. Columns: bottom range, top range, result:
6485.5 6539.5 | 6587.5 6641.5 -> 1.06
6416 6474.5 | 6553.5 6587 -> 1.02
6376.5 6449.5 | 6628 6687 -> 1.06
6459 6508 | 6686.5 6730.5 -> 1.11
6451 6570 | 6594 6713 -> 1.07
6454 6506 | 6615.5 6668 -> 1.06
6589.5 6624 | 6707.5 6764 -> 1.02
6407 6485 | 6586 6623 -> 1.08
